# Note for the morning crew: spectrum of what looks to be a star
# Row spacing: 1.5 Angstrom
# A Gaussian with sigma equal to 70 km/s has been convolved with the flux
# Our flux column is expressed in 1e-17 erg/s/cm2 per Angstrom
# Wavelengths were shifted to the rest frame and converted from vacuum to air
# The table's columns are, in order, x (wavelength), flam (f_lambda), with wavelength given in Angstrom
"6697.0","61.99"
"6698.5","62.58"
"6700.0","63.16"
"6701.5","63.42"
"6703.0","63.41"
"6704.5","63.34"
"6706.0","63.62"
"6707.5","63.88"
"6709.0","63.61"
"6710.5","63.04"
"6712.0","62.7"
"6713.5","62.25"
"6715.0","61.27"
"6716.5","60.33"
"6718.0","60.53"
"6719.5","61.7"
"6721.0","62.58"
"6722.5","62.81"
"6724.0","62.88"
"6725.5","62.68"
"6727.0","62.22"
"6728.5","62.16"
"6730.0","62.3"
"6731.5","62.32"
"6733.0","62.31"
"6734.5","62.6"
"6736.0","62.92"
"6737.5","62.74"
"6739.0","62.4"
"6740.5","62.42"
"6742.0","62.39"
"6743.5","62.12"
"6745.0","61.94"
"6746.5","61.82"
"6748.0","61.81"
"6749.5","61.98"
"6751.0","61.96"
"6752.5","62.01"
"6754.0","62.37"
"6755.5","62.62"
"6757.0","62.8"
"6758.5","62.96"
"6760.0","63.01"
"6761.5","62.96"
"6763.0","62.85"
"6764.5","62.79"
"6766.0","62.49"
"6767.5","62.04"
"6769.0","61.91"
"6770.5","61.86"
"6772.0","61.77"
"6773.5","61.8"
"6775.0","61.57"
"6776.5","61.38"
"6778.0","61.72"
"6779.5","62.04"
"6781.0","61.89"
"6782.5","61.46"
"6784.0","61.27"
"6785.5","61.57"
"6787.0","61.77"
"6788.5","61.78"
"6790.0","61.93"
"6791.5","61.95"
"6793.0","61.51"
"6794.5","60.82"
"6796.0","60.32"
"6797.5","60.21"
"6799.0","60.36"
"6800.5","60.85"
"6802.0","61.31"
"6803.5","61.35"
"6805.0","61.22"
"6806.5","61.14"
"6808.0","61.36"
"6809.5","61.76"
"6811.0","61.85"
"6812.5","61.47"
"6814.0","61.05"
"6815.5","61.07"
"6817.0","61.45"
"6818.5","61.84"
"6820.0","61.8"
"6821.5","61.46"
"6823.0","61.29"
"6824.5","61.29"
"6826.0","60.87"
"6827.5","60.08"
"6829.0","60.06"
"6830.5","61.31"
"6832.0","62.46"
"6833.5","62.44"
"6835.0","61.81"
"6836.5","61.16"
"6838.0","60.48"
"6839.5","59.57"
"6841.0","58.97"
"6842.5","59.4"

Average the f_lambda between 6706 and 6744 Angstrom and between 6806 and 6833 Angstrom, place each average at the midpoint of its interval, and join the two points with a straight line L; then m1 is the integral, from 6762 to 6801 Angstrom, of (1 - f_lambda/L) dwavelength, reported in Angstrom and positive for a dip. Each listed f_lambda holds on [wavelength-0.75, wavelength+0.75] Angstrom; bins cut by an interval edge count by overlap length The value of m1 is 0.1 Angstrom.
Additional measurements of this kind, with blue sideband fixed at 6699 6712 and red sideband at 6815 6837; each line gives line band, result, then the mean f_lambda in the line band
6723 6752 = 0.2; 62.3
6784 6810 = 0.3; 61.2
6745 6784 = 0.2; 62.1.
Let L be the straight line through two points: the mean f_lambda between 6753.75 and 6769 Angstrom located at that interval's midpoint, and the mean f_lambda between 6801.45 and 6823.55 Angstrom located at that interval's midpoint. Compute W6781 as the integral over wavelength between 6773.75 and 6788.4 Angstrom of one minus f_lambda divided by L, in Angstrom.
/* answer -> 0.1 Angstrom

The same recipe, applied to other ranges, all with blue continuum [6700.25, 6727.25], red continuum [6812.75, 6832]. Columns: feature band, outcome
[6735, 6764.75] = -0.2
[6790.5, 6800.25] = 0.1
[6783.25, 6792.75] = 0.0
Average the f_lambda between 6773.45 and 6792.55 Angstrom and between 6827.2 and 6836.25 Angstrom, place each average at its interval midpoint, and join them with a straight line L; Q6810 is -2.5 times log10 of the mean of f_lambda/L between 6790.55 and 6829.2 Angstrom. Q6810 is 0.01 mag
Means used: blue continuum 61.7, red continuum 61.4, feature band 61.2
